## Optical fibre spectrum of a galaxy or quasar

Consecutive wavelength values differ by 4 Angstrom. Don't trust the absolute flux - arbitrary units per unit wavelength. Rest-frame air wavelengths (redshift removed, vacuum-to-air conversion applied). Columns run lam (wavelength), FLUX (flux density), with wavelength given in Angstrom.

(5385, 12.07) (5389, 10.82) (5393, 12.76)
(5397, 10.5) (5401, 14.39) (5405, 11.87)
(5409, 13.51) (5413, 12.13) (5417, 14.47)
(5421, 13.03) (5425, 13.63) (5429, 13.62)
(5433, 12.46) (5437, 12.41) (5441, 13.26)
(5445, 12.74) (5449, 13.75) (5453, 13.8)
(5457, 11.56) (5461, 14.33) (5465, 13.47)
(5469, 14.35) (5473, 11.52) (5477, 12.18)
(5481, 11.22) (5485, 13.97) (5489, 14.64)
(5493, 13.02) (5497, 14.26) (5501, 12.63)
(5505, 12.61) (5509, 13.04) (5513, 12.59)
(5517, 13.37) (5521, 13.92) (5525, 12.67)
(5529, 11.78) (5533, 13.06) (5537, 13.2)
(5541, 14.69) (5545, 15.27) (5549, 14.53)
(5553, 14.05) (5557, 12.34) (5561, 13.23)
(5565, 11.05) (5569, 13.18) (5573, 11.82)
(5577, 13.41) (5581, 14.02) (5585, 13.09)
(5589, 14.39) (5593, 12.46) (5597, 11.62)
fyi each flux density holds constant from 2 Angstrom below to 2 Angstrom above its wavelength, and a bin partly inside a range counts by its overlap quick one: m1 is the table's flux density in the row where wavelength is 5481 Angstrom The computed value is 11.22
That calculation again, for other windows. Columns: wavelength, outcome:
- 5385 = 12.07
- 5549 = 14.53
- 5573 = 11.82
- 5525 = 12.67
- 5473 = 11.52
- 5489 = 14.64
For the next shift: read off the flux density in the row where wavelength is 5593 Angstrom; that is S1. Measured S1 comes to 12.46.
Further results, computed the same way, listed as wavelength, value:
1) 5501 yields 12.63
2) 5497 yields 14.26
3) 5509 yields 13.04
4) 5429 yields 13.62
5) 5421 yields 13.03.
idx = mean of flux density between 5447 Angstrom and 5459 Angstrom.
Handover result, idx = 13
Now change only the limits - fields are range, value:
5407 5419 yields 13.4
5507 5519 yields 13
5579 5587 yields 13.6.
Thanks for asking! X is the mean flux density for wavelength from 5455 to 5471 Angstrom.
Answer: 13.4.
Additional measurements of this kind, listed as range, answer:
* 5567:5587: 13.1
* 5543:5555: 14.6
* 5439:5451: 13.2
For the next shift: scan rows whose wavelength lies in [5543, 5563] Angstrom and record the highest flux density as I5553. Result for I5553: 15.27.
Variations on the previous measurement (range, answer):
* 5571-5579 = 13.41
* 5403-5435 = 14.47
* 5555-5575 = 13.23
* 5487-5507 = 14.64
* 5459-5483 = 14.35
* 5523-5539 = 13.2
